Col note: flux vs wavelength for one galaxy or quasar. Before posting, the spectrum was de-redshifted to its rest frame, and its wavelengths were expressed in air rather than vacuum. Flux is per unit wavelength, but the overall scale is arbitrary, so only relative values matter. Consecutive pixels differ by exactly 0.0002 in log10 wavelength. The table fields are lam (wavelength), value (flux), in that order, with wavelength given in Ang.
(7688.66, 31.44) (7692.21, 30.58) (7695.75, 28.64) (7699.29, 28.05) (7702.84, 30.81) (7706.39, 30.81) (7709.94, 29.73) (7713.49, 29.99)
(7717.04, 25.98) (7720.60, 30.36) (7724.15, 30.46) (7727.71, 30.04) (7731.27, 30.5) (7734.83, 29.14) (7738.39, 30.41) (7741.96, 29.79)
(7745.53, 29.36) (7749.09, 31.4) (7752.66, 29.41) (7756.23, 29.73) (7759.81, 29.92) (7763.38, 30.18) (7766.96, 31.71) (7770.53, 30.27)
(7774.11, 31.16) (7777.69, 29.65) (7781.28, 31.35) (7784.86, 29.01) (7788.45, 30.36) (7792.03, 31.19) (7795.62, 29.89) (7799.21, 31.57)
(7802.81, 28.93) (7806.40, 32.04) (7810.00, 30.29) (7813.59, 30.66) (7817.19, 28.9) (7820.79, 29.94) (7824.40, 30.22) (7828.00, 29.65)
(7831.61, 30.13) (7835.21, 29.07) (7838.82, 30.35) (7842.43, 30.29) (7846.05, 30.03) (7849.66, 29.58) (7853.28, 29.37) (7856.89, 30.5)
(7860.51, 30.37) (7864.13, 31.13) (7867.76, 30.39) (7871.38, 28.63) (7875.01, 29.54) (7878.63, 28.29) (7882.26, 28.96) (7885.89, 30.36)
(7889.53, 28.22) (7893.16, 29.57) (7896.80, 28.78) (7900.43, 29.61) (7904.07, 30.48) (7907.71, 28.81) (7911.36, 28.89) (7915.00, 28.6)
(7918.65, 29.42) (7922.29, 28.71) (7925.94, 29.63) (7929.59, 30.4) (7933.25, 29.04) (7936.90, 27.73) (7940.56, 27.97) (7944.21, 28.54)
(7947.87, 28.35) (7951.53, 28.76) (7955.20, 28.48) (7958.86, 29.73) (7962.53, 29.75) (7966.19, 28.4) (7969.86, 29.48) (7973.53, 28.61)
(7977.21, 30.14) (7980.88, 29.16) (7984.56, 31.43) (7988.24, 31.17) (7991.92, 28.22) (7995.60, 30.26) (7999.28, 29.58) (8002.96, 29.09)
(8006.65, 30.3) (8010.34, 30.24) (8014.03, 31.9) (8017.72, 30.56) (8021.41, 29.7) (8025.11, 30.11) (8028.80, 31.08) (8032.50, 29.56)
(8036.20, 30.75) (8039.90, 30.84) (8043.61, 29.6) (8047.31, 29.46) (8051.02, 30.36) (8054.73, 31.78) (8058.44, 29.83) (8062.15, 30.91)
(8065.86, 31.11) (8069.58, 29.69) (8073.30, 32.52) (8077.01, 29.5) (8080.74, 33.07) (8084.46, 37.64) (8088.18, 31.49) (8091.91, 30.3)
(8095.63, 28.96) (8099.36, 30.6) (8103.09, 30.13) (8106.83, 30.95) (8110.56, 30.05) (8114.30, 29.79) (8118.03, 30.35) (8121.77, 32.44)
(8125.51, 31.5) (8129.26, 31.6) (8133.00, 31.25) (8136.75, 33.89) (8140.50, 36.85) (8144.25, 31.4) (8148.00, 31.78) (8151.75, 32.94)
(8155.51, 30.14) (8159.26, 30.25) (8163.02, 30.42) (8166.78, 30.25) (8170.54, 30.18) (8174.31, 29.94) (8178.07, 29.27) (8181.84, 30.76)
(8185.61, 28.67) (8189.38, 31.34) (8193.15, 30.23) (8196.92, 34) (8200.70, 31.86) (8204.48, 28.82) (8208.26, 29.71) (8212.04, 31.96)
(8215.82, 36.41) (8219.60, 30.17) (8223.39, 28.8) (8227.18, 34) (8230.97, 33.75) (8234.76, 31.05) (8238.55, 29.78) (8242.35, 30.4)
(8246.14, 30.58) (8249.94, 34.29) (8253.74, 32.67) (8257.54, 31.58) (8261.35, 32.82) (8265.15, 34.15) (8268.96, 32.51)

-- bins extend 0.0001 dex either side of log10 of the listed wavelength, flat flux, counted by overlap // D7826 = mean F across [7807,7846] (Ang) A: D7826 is 30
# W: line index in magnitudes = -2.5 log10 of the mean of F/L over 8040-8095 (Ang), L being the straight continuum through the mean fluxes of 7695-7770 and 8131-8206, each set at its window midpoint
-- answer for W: -0.01 mag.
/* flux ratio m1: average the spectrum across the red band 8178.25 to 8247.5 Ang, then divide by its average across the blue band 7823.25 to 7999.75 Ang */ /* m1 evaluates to 1.1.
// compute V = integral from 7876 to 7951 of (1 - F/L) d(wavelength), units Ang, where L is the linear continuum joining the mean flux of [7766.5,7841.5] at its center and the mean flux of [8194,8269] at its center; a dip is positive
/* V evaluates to 4.1 Ang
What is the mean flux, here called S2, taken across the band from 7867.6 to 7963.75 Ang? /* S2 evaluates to 29.1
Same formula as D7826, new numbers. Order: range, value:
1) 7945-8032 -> 29.7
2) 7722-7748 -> 30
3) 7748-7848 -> 30.3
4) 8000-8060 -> 30.3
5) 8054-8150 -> 31.5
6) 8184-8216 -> 31.2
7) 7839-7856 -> 29.9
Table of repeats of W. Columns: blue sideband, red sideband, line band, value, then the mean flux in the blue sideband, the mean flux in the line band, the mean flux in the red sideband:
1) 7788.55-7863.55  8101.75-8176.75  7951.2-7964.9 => 0.05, 30.2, 29.2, 31.3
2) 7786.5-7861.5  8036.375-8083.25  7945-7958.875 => 0.07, 30.2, 28.7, 30.8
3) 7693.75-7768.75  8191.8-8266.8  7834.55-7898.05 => 0.03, 29.8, 29.6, 31.9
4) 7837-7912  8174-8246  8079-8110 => -0.03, 29.6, 31.6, 31.1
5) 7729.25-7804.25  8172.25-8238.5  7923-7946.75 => 0.06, 30.2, 28.9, 31.2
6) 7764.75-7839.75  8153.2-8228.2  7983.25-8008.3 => 0.02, 30.3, 30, 30.8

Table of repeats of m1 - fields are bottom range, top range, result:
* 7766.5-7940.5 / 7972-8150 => 1.04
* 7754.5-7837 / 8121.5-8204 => 1.04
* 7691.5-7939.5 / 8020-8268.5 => 1.05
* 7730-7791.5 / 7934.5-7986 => 0.96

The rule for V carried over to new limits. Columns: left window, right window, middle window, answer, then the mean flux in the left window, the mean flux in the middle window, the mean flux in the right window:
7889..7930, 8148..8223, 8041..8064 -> -0.18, 29.3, 30.3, 30.9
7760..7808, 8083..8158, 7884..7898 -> 0.74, 30.5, 29.2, 31.7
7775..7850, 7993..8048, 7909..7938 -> 1.06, 30.2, 29.1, 30.2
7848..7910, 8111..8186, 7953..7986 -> 0.74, 29.6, 29.4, 31.2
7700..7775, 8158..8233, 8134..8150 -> -1.26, 30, 33.4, 31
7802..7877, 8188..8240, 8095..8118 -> 0.72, 30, 30.2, 31.6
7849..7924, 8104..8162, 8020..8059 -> 0.63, 29.4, 30.3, 31.6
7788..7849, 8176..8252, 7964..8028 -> 1.60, 30.2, 29.9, 31.3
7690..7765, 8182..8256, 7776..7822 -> -0.41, 29.8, 30.3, 31.5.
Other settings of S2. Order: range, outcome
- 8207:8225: 31.5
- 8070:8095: 32.1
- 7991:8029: 30.1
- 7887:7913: 29.2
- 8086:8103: 30.5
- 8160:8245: 31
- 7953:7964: 29.3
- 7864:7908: 29.4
